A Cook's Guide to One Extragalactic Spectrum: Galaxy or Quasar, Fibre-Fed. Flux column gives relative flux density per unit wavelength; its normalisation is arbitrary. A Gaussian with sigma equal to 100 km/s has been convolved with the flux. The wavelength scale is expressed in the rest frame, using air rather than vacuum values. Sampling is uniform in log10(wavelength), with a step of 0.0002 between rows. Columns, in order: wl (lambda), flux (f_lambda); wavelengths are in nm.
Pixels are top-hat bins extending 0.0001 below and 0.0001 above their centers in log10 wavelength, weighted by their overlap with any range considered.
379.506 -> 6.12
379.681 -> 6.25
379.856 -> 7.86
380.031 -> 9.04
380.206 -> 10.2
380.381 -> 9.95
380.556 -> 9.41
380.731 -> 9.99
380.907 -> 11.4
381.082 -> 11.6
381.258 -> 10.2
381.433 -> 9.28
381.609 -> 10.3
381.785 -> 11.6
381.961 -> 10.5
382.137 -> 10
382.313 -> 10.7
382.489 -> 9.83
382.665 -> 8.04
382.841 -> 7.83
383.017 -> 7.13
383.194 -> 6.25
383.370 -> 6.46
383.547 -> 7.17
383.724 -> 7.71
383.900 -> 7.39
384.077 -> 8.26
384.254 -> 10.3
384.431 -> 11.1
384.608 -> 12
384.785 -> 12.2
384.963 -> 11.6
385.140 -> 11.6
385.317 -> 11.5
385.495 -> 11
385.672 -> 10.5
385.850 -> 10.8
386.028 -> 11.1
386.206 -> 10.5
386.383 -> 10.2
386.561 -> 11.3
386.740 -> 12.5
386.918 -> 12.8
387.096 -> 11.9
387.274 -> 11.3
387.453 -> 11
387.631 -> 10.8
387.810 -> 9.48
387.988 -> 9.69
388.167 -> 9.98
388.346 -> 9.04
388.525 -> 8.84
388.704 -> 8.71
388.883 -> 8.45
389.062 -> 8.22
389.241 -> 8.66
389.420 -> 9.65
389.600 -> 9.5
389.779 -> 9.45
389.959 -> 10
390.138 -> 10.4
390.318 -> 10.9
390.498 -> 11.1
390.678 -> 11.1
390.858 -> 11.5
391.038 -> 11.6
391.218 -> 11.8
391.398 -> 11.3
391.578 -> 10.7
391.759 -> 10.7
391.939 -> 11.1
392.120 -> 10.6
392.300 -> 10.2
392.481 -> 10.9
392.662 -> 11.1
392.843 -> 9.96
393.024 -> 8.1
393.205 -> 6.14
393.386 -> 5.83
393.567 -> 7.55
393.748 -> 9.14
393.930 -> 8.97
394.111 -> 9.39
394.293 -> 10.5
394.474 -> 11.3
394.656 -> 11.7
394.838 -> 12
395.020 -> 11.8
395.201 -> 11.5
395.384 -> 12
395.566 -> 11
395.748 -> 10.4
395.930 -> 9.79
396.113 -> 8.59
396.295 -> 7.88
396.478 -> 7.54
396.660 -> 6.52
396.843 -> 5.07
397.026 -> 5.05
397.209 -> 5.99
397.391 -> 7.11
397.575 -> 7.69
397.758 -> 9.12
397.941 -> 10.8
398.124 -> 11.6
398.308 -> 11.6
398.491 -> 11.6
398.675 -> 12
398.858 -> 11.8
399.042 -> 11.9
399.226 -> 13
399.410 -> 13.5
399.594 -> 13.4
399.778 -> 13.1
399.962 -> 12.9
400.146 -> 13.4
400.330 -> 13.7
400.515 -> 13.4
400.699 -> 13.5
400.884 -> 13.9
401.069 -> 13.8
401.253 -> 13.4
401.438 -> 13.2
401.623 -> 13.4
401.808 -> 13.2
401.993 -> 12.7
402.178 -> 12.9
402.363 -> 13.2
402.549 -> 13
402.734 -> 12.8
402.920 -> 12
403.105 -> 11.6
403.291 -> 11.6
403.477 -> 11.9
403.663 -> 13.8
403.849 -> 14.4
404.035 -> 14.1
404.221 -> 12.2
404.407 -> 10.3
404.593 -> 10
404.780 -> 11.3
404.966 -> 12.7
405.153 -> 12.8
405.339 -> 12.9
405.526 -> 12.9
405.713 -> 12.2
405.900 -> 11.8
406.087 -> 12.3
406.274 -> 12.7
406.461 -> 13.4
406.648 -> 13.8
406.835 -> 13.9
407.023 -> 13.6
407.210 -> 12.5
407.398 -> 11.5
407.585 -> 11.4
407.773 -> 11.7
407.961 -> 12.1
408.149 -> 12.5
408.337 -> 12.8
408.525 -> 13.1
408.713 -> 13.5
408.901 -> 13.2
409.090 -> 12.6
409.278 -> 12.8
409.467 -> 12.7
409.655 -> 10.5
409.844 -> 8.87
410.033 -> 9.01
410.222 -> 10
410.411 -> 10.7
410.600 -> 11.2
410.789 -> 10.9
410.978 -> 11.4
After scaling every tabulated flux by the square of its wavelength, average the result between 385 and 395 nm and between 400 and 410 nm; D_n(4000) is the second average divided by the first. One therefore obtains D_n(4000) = 1.3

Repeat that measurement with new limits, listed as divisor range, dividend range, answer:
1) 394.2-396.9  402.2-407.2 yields 1.33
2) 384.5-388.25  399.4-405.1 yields 1.25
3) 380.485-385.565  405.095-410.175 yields 1.43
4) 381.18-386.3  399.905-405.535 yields 1.44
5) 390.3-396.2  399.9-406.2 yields 1.30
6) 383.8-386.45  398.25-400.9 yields 1.30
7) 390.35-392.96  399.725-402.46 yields 1.28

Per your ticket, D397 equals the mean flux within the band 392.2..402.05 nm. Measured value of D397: 10.6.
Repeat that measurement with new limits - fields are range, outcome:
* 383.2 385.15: 9.4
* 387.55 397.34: 9.6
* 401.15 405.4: 12.6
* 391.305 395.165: 9.98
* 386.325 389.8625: 10.1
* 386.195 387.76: 11.4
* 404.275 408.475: 12.3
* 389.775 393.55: 10.2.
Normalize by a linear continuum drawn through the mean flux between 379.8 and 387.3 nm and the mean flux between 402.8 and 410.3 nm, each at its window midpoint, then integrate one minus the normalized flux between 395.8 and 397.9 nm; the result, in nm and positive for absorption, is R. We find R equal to 0.72 nm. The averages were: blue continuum 10.1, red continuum 12.2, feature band 7.45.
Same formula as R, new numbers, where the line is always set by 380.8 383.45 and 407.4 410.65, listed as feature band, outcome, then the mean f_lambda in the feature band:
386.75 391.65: -0.153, 10.3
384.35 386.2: -0.309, 11.3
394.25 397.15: 0.293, 9.48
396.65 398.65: 0.403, 8.57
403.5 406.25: -0.259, 12.4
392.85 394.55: 0.295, 8.6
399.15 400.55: -0.306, 13.3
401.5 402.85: -0.232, 13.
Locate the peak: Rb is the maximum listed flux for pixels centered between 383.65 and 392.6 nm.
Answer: 12.8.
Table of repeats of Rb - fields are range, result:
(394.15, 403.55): 13.9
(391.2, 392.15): 11.8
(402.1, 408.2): 14.4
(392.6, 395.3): 12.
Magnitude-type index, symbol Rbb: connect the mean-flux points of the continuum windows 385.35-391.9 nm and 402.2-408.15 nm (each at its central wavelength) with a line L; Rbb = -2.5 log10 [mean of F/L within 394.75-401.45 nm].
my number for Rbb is 0.07 mag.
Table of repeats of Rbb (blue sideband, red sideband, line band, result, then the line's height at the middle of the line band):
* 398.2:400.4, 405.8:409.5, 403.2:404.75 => 0.04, 12.7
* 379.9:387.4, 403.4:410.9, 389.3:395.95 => 0.06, 10.9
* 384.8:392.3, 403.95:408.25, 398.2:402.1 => -0.11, 11.8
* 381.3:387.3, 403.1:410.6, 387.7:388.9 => 0.13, 10.4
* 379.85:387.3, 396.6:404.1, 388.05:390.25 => 0.15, 10.6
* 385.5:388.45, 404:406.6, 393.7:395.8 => 0.06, 11.4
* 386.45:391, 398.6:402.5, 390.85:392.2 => -0.02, 10.9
